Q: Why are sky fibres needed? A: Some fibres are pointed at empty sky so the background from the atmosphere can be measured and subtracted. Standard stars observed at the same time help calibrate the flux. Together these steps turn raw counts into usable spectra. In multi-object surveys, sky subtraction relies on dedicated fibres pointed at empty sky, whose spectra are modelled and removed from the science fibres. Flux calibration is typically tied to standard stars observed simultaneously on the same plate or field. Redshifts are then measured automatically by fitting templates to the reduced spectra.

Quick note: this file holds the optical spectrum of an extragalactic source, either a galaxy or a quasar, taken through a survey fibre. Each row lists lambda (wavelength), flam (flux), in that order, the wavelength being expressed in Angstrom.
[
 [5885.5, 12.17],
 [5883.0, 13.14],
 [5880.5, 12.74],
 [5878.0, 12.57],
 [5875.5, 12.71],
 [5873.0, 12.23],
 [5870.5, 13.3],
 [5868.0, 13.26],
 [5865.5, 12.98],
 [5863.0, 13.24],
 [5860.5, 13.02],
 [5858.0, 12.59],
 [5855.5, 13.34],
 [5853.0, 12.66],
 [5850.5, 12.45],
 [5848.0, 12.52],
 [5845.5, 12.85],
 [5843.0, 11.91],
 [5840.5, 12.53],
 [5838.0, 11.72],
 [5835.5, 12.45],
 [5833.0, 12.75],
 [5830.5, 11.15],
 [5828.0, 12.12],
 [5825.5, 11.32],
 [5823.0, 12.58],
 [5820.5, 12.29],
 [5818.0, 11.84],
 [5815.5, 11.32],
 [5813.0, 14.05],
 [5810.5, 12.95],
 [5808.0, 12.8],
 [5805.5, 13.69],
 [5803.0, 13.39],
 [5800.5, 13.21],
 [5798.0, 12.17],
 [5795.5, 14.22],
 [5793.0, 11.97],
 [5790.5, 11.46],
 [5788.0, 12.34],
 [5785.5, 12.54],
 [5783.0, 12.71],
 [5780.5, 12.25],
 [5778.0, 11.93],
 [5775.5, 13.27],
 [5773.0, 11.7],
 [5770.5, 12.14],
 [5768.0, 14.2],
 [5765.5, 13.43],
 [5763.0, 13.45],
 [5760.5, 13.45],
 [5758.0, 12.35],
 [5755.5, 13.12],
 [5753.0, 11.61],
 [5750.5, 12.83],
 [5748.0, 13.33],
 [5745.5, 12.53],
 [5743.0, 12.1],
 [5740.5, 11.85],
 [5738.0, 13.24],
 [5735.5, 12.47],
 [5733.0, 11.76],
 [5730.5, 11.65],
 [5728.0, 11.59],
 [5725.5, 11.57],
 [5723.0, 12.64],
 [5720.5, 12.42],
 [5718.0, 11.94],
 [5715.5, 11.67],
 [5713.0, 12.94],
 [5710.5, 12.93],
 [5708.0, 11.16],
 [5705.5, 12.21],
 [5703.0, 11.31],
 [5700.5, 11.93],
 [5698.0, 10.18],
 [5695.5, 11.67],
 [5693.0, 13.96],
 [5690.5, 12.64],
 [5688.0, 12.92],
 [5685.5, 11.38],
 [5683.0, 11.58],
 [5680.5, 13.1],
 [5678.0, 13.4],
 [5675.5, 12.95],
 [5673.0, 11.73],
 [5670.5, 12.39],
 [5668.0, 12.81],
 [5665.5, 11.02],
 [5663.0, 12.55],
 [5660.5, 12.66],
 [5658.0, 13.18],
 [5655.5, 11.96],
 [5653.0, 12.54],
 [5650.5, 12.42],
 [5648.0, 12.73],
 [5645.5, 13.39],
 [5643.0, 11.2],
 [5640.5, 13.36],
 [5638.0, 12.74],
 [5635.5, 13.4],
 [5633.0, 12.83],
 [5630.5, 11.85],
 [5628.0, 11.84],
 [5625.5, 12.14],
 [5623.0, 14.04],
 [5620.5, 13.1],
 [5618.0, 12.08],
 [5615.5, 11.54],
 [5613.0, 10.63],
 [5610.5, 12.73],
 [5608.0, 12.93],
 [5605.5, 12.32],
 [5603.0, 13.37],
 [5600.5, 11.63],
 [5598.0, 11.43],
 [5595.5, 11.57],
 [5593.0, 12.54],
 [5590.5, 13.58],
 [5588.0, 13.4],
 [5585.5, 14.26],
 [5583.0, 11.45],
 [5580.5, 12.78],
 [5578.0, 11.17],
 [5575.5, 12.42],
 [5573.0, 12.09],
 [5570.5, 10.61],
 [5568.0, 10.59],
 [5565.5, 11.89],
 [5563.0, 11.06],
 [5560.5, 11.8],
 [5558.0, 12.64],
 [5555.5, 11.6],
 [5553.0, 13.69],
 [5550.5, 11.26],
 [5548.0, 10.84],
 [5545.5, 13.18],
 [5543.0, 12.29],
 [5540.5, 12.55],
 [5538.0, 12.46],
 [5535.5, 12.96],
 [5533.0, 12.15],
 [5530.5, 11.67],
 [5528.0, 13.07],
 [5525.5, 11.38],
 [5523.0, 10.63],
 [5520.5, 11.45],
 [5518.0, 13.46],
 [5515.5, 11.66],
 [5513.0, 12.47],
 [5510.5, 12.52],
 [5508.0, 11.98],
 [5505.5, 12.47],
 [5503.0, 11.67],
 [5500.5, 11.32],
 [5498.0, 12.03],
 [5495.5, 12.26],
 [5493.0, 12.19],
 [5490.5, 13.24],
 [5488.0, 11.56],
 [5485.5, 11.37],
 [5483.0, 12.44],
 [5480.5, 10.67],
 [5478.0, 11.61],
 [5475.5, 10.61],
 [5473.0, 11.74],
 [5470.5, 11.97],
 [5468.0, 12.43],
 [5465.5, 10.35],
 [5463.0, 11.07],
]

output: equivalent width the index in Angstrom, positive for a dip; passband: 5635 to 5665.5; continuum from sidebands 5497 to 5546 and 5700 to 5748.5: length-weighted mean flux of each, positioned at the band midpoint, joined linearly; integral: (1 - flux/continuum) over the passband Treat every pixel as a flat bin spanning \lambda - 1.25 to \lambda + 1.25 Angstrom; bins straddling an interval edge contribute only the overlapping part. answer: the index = -1.1 Angstrom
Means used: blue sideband 12.2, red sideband 12.1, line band 12.6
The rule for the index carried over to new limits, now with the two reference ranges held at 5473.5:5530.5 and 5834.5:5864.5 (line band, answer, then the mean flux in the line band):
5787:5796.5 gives 0.03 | 12.5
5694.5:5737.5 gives 1.50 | 11.9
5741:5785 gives -0.98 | 12.7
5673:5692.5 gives -0.47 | 12.6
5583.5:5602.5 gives -0.82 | 12.6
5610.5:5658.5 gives -1.16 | 12.5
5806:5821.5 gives -0.08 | 12.6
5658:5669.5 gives -0.12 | 12.4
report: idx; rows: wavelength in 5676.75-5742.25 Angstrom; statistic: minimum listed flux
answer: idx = 10.18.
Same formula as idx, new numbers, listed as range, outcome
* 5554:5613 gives 10.59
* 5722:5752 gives 11.57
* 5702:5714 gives 11.16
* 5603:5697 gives 10.63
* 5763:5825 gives 11.32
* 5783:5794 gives 11.46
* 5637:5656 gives 11.2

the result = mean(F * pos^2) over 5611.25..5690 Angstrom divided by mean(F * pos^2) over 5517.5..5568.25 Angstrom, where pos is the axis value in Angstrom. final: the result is 1.07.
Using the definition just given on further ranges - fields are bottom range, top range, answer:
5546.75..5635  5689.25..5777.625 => 1.07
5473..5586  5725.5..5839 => 1.14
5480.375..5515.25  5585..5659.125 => 1.09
